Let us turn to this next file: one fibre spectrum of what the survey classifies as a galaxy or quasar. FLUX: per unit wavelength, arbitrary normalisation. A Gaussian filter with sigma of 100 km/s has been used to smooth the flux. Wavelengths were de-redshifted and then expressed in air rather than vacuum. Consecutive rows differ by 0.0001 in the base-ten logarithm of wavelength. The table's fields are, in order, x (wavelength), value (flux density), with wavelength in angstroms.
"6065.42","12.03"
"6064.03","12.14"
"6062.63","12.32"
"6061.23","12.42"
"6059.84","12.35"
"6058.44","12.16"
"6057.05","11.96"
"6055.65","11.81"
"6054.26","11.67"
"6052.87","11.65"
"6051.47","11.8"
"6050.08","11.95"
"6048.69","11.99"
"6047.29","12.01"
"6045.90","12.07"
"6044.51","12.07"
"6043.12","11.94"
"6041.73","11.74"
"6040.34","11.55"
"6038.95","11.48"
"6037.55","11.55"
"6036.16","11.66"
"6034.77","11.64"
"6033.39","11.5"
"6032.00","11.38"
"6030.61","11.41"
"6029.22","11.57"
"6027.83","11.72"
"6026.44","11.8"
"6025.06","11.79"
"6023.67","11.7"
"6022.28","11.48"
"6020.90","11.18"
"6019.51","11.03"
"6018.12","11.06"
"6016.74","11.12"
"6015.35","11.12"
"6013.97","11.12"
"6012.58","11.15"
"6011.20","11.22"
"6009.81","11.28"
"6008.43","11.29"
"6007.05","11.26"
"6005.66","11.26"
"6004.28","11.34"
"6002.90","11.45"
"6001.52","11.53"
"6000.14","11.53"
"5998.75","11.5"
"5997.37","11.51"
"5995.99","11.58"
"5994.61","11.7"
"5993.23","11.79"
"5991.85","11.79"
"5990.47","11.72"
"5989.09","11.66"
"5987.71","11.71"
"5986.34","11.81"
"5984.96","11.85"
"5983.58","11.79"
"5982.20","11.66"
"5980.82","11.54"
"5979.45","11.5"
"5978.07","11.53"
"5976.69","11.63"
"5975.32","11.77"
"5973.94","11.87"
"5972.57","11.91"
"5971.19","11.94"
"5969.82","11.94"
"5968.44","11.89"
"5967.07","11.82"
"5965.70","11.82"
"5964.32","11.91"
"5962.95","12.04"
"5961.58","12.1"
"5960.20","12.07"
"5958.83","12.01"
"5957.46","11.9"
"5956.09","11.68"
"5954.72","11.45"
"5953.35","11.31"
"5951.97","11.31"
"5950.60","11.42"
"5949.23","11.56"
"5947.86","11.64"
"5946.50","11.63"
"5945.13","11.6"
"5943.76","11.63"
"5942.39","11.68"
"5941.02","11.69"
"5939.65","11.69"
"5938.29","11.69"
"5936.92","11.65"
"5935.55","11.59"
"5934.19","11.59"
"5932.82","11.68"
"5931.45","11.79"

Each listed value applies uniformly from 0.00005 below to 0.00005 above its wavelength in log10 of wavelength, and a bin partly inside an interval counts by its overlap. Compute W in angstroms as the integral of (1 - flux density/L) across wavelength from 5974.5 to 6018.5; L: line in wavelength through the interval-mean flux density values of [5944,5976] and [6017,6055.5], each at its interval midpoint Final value 0.8 angstroms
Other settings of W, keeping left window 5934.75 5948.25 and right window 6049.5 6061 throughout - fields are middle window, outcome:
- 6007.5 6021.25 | 0.8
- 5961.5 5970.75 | -0.2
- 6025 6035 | 0.2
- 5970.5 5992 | 0.1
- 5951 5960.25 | 0.0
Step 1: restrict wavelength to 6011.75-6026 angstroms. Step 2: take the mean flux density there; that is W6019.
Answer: 11.3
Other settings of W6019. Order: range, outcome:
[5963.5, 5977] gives 11.9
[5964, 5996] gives 11.8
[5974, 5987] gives 11.7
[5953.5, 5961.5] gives 11.8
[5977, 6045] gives 11.5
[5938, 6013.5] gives 11.6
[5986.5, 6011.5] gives 11.5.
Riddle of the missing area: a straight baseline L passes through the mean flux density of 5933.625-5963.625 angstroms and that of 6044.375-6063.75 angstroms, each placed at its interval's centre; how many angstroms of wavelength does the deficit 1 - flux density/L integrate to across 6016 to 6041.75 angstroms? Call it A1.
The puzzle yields 1.0 angstroms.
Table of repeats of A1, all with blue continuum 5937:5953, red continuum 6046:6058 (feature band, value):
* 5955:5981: -0.4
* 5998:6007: 0.2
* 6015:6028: 0.4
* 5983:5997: 0.0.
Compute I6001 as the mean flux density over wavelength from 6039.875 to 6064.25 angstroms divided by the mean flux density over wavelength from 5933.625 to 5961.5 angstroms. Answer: 1.0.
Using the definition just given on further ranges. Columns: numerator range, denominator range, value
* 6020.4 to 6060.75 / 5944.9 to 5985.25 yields 1.00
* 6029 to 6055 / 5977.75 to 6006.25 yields 1.01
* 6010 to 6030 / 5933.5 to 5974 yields 0.97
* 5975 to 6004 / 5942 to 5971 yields 0.99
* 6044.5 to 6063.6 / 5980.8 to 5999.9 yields 1.03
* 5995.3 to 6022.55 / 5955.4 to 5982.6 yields 0.95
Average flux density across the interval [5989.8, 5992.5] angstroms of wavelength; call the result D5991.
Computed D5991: 11.8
